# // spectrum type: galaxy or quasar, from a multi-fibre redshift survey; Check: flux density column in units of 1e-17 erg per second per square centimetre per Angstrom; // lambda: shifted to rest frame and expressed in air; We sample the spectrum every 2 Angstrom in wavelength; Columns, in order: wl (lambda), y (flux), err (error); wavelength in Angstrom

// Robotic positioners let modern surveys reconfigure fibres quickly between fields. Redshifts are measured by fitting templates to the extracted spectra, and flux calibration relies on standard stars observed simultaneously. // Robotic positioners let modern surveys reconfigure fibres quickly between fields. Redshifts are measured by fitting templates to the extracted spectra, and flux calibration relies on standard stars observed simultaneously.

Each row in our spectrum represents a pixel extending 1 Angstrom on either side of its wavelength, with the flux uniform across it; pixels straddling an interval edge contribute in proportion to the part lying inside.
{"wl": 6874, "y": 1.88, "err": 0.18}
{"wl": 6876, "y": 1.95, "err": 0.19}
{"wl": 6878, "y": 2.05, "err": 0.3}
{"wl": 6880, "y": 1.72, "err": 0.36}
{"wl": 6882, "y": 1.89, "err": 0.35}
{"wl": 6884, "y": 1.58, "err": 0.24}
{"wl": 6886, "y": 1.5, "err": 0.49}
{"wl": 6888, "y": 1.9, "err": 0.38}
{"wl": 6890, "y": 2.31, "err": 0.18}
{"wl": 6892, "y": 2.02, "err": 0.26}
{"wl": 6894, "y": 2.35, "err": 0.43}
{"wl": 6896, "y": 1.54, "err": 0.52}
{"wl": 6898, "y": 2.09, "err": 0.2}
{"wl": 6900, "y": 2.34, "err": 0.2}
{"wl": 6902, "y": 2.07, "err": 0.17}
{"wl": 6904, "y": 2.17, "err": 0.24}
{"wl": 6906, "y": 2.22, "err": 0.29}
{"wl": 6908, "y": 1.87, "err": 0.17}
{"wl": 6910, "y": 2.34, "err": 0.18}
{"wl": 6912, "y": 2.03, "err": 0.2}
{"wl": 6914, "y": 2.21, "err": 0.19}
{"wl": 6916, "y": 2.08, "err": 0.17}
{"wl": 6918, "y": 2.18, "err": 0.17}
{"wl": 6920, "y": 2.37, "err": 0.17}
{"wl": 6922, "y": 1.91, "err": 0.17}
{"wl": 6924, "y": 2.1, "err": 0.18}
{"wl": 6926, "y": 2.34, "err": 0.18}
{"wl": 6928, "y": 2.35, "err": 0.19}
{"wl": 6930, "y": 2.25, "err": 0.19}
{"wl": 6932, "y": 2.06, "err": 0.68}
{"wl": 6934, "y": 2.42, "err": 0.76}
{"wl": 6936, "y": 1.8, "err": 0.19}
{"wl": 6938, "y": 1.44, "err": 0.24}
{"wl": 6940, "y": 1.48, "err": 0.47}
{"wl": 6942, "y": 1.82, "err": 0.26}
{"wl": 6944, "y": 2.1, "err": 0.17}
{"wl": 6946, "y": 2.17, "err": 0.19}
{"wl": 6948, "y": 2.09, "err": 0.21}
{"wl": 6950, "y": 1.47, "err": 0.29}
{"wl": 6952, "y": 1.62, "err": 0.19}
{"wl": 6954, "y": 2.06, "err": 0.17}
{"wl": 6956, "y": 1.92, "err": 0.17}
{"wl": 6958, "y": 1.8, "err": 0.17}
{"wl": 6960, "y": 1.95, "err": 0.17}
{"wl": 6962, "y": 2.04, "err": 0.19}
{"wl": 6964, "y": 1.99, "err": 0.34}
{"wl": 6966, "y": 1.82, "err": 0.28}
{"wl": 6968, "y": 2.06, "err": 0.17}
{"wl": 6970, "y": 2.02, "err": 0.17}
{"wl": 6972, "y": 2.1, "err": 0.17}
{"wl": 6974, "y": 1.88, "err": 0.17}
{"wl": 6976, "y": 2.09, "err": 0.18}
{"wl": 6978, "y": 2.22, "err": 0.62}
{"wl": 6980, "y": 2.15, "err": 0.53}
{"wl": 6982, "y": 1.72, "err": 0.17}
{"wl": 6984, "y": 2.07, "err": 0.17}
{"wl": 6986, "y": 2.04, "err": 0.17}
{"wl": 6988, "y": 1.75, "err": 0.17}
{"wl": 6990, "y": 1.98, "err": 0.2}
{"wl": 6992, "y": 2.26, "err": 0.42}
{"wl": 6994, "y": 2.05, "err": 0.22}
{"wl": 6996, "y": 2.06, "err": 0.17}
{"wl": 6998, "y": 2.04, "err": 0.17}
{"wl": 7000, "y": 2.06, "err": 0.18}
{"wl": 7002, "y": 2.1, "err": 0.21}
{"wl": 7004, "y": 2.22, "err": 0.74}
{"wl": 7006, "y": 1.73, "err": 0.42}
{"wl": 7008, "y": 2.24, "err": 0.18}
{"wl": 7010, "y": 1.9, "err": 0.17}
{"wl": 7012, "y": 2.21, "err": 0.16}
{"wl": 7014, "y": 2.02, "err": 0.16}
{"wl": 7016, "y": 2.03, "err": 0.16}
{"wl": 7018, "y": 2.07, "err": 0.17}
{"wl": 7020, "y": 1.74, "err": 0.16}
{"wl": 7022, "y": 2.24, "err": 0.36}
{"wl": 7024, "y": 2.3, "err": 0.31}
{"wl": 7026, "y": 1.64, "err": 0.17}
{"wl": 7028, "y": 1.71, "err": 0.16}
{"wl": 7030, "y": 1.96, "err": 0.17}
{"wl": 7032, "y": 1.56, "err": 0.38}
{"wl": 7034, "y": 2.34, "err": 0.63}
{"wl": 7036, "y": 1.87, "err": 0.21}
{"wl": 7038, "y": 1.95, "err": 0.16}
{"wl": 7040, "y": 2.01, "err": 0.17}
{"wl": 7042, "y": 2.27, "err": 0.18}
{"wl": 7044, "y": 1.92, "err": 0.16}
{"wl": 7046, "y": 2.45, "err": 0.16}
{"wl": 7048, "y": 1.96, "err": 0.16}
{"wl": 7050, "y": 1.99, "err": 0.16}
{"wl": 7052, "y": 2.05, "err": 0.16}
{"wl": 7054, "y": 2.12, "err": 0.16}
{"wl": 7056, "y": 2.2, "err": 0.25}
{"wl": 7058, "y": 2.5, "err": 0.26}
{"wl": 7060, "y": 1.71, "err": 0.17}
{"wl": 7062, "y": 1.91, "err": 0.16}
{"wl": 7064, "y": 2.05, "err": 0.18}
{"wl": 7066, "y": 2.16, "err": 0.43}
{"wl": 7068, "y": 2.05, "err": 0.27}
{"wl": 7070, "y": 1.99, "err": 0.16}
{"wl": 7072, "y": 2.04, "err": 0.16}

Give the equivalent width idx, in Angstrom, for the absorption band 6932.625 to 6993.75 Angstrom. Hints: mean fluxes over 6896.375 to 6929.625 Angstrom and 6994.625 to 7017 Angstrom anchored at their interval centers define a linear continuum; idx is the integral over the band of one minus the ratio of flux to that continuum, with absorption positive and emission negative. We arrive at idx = 4.5 Angstrom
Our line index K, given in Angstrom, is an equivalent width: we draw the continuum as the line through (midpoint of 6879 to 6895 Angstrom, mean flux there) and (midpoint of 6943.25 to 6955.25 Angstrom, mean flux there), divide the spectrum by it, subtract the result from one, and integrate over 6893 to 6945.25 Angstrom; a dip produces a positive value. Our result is -4.5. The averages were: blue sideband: 1.91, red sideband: 1.91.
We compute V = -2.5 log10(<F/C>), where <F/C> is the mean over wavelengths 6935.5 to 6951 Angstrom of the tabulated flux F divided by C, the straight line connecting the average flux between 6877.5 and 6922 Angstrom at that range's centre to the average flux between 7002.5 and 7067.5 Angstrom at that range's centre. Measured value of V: 0.14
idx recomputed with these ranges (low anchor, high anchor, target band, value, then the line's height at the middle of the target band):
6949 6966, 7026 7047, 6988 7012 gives -1.6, 1.93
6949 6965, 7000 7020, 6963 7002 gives -1.5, 1.95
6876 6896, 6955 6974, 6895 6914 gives -1.6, 1.92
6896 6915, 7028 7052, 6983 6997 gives 0.1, 2.05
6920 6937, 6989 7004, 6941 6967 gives 2.7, 2.14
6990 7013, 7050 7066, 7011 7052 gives 1.2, 2.08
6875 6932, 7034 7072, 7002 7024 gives 0.1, 2.07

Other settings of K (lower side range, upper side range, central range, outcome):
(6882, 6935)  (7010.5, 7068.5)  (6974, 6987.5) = 0.2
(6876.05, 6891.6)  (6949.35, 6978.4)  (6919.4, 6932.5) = -2.0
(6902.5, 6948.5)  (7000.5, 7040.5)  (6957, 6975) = 0.7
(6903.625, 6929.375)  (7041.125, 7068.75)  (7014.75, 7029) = 1.0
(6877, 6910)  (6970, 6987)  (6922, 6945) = 0.0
